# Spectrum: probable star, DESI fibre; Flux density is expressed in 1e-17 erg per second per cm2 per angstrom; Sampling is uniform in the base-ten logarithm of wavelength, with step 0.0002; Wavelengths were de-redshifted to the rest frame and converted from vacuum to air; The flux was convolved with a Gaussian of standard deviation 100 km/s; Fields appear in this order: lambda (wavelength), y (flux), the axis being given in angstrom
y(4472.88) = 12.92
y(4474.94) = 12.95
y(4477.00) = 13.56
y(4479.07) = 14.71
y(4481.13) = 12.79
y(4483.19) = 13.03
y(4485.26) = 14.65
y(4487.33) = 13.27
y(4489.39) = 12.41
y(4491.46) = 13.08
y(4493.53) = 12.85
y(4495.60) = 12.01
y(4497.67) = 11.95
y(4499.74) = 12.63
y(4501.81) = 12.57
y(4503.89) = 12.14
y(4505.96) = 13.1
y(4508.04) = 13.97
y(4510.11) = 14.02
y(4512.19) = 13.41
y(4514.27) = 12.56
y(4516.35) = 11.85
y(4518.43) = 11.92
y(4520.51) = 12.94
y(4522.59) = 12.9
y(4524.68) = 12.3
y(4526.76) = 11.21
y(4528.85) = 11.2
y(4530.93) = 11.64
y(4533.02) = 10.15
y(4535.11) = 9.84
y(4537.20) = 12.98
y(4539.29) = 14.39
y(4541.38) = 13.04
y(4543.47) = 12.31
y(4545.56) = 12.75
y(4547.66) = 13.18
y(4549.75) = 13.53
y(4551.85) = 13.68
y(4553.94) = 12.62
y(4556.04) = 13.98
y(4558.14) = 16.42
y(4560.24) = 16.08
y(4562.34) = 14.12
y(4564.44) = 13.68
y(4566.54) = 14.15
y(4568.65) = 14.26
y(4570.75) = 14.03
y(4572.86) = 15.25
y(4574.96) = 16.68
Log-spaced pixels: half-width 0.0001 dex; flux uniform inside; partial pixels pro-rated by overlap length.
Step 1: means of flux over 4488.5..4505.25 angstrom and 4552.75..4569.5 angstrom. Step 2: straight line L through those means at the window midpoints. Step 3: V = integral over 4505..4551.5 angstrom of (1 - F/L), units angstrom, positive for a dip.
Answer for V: 3.0 angstrom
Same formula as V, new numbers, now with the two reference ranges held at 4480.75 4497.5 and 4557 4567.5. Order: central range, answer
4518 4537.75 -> 3.3 angstrom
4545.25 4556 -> 1.0 angstrom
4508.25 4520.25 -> 0.7 angstrom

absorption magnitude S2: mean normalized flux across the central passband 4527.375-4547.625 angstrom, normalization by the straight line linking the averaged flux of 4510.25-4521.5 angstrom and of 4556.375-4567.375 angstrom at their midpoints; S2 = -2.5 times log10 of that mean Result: 0.14 mag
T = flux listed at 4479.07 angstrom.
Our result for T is 14.71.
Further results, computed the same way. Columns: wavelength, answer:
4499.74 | 12.63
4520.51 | 12.94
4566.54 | 14.15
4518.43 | 11.92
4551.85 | 13.68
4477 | 13.56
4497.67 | 11.95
